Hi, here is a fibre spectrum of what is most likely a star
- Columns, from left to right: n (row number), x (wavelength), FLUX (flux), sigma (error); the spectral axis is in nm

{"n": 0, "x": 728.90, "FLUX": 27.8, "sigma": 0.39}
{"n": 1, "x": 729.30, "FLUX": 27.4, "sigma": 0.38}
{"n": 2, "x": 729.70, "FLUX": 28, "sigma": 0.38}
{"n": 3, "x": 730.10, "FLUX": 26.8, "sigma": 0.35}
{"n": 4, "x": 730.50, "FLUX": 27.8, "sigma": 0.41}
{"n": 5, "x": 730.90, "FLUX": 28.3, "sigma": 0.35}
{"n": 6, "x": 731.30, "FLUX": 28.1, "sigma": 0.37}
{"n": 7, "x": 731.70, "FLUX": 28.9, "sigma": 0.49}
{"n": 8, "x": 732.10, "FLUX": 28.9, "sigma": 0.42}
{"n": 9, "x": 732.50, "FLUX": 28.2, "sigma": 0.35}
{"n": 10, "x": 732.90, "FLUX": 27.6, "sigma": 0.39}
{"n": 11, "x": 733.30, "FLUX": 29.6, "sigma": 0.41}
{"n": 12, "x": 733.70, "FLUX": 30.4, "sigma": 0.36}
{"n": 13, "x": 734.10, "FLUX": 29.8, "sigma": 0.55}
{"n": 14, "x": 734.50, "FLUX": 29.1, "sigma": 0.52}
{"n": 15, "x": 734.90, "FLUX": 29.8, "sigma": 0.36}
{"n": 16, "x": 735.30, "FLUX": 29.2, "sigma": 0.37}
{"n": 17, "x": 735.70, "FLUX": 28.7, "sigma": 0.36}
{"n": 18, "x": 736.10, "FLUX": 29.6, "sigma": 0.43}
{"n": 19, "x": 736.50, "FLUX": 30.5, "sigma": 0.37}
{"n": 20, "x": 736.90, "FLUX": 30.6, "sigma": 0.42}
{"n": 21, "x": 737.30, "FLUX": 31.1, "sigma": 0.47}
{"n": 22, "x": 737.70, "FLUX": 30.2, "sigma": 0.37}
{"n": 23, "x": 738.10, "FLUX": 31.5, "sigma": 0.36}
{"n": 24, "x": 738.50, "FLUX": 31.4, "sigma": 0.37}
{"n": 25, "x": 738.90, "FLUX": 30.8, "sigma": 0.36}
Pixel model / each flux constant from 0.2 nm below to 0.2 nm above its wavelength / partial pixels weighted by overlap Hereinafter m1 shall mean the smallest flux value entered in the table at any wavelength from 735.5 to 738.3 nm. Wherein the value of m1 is 28.7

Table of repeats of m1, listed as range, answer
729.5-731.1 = 26.8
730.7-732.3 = 28.1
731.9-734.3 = 27.6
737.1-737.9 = 30.2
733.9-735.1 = 29.1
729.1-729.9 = 27.4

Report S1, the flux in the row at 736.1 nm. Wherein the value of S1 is 29.6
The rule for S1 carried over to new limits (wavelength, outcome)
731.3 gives 28.1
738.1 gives 31.5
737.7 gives 30.2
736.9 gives 30.6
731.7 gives 28.9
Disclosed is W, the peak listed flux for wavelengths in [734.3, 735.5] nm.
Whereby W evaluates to 29.8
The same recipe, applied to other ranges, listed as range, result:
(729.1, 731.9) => 28.9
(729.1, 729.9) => 28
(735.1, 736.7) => 30.5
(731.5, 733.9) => 30.4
